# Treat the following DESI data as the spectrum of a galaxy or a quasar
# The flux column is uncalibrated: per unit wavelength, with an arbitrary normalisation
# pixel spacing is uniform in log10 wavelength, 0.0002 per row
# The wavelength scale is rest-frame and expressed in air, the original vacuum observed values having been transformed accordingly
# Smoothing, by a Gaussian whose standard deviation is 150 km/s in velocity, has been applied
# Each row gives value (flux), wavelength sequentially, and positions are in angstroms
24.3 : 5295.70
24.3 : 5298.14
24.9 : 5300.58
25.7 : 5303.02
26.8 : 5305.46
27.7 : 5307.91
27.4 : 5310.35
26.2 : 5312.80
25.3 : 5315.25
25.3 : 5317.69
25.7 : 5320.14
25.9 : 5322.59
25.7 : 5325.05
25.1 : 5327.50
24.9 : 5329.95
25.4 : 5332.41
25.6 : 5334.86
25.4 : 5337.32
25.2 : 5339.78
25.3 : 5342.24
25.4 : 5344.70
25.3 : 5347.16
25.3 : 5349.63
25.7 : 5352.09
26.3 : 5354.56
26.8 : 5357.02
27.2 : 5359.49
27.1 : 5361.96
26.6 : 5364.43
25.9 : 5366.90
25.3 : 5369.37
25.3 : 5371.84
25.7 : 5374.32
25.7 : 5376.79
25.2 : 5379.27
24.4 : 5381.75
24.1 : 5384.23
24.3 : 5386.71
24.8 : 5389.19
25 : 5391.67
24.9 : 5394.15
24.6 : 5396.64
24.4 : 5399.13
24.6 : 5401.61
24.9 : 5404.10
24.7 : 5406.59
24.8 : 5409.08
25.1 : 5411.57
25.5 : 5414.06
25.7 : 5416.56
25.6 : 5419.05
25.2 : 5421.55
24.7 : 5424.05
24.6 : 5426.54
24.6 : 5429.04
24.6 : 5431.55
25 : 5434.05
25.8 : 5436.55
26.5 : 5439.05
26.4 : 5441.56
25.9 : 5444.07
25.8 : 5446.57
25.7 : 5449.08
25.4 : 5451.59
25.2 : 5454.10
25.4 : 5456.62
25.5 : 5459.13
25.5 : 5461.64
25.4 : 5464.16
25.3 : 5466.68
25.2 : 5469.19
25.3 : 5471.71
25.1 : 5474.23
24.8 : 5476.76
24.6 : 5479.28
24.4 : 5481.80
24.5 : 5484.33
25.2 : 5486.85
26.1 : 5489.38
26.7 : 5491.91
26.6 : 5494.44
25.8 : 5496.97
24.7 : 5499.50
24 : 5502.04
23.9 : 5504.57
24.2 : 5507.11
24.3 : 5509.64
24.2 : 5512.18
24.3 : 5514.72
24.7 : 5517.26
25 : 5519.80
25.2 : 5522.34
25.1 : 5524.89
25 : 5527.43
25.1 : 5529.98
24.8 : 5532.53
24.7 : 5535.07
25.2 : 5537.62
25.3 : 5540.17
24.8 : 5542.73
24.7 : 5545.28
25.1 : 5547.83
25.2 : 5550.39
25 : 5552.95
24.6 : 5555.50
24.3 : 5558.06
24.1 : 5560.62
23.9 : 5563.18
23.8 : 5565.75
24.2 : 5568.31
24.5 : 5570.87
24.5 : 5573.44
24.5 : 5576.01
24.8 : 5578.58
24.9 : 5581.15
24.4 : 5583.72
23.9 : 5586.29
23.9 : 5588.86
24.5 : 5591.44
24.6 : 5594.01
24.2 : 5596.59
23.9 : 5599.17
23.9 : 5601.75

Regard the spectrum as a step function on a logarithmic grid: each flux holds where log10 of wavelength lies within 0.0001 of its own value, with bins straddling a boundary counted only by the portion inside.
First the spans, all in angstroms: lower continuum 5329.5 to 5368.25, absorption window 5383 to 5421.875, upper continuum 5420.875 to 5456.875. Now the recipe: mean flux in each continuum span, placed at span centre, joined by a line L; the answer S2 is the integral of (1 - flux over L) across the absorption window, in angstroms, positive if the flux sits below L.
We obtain 1.1 angstroms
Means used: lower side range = 25.9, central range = 24.9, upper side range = 25.4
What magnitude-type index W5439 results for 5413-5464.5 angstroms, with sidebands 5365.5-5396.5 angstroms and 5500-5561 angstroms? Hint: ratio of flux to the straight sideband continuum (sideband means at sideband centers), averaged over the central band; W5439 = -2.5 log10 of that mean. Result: -0.022 mag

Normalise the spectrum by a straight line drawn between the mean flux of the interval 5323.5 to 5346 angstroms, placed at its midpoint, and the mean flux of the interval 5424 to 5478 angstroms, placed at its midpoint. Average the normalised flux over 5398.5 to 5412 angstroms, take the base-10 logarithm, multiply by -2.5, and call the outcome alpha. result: 0.026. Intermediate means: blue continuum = 25.3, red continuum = 25.4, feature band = 24.8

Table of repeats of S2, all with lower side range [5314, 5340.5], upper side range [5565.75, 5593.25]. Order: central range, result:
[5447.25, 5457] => -0.2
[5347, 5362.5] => -0.6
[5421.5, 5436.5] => 0.1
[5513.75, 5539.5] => -0.3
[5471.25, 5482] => 0.0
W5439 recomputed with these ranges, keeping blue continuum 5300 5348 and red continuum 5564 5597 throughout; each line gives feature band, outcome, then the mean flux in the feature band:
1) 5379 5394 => 0.033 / 24.6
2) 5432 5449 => -0.031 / 25.8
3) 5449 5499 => -0.019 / 25.4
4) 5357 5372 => -0.035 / 26.4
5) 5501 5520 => 0.019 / 24.3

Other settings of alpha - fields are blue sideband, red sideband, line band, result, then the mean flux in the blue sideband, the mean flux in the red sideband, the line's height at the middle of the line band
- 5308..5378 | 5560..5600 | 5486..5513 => -0.01 mag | 25.8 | 24.3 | 24.8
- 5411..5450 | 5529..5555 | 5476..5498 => -0.01 mag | 25.4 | 25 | 25.2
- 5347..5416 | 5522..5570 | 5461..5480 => -0.01 mag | 25.3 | 24.7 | 25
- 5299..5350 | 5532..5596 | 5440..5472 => -0.02 mag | 25.7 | 24.6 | 25.1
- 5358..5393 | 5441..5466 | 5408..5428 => 0.02 mag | 25.5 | 25.6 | 25.5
